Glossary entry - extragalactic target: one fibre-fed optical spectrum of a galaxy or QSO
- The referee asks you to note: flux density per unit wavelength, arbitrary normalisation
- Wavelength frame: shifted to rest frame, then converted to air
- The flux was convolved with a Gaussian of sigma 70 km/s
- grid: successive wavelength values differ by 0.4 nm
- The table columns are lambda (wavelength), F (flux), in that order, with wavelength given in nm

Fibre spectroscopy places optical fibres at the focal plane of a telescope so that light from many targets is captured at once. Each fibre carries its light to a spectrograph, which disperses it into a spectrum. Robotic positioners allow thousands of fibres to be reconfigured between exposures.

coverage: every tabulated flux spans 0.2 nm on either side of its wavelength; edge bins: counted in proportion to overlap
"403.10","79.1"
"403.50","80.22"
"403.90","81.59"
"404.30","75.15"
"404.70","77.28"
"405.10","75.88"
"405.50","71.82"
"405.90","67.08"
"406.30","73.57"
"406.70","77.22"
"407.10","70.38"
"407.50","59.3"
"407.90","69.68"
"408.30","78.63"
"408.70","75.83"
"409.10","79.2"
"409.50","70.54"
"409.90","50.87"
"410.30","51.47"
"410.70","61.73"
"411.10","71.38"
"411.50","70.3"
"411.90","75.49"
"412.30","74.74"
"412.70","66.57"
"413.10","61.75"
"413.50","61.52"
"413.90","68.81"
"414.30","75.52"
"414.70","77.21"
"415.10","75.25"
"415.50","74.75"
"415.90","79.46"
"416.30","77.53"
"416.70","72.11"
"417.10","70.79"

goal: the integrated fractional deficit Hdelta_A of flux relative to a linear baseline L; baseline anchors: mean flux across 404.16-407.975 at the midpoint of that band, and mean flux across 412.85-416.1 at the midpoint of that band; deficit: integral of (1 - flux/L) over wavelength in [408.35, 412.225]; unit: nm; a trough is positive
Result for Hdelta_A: 0.196 nm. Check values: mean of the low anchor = 71.7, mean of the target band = 68.1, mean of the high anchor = 71.7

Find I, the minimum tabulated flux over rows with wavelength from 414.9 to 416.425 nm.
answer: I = 74.75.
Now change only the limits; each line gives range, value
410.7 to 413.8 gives 61.52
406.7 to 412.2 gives 50.87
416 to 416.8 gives 72.11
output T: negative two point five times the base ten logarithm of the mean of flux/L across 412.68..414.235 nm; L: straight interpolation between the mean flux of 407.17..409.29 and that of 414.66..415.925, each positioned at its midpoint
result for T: 0.15 mag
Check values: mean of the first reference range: 72.4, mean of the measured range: 65.4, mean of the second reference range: 76.2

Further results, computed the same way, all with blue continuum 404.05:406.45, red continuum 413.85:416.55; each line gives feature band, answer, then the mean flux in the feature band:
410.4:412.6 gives 0.080 mag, 69.7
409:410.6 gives 0.202 mag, 61.9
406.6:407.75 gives 0.088 mag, 68.3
